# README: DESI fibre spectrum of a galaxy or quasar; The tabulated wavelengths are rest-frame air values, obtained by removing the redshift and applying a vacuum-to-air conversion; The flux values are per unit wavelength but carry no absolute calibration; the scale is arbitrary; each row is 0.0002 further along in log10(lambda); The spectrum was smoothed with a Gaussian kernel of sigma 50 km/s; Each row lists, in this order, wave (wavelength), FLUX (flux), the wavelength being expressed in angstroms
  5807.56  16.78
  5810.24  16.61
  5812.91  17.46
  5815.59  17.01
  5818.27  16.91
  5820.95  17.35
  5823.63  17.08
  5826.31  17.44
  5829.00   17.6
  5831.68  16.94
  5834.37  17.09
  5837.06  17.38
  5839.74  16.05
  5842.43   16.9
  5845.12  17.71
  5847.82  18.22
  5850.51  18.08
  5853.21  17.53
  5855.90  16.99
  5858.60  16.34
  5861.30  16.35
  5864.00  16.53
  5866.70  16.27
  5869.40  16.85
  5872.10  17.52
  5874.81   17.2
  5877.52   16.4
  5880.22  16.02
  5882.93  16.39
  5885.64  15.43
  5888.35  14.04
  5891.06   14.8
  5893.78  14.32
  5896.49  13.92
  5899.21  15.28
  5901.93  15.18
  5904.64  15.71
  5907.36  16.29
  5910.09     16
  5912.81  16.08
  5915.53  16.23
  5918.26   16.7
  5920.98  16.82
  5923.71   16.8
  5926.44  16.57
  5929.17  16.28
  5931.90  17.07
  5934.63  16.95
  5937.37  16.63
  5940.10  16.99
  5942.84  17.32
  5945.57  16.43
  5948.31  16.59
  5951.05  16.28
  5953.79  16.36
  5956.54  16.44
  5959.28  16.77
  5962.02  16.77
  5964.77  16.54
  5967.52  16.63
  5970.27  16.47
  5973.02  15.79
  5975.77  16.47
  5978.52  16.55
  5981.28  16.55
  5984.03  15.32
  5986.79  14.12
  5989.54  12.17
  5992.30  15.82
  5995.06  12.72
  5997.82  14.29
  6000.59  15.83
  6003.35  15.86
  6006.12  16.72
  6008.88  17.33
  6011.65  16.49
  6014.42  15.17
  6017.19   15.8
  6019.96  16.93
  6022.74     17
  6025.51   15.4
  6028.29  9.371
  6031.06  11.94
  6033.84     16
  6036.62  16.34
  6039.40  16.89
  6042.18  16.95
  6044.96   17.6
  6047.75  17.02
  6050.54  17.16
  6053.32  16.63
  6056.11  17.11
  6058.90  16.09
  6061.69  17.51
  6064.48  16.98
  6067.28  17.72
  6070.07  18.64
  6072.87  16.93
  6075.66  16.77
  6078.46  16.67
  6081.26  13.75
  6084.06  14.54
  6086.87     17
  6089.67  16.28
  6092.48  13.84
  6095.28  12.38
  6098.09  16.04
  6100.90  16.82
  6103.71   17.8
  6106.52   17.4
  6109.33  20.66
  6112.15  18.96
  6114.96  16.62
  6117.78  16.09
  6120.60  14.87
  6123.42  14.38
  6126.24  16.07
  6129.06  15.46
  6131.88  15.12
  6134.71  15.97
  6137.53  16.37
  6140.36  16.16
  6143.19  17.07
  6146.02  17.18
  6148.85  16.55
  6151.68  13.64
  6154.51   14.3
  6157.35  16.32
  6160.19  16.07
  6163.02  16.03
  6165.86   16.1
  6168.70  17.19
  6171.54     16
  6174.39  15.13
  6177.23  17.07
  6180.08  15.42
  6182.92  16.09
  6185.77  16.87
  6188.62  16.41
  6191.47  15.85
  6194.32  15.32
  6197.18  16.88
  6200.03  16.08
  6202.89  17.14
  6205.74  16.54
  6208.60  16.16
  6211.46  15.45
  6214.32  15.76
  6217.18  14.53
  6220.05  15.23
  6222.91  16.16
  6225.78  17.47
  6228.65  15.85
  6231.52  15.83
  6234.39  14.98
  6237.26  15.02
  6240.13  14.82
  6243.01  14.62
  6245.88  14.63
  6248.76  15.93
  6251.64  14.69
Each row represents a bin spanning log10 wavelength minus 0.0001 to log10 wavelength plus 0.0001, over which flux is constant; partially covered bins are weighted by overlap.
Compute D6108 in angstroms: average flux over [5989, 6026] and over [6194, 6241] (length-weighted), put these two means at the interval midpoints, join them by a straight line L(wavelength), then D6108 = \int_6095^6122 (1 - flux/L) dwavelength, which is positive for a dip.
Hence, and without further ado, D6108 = -2.08 angstroms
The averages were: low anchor 15.6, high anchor 15.9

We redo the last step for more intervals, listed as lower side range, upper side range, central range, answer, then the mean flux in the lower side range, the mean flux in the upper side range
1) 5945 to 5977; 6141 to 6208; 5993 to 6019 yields 1.24 angstroms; 16.5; 16.1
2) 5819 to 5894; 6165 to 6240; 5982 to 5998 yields 2.22 angstroms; 16.7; 16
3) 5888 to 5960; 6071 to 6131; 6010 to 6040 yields 1.80 angstroms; 16.1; 16.2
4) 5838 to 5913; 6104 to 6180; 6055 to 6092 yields -0.64 angstroms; 16.2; 16.3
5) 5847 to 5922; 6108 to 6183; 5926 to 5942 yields -0.59 angstroms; 16.2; 16.2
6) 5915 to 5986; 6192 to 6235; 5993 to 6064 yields 2.18 angstroms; 16.5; 16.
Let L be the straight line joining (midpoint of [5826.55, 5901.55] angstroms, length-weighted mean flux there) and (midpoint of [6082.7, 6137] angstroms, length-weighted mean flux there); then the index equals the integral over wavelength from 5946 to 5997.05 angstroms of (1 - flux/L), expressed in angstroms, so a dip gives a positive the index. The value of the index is 1.6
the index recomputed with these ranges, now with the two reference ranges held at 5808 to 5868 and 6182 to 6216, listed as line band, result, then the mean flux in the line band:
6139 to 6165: 0.62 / 15.9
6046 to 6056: -0.25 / 17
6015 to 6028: 0.78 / 15.6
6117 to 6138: 1.14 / 15.5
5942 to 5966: 0.29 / 16.6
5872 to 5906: 2.96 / 15.5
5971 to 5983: 0.30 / 16.3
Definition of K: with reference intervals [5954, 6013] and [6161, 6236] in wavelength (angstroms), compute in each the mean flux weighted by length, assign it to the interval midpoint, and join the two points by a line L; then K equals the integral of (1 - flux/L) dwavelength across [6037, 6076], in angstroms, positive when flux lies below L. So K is -3.1 angstroms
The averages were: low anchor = 15.8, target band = 17.1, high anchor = 16.1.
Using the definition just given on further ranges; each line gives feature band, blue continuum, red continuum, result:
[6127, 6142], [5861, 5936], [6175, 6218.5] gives 0.23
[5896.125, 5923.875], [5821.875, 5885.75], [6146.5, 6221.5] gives 1.39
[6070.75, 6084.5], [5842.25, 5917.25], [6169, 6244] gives 0.05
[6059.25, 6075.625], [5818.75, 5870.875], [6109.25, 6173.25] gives -1.03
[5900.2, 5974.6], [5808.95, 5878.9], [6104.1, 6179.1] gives 1.57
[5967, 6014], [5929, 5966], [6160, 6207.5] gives 2.94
